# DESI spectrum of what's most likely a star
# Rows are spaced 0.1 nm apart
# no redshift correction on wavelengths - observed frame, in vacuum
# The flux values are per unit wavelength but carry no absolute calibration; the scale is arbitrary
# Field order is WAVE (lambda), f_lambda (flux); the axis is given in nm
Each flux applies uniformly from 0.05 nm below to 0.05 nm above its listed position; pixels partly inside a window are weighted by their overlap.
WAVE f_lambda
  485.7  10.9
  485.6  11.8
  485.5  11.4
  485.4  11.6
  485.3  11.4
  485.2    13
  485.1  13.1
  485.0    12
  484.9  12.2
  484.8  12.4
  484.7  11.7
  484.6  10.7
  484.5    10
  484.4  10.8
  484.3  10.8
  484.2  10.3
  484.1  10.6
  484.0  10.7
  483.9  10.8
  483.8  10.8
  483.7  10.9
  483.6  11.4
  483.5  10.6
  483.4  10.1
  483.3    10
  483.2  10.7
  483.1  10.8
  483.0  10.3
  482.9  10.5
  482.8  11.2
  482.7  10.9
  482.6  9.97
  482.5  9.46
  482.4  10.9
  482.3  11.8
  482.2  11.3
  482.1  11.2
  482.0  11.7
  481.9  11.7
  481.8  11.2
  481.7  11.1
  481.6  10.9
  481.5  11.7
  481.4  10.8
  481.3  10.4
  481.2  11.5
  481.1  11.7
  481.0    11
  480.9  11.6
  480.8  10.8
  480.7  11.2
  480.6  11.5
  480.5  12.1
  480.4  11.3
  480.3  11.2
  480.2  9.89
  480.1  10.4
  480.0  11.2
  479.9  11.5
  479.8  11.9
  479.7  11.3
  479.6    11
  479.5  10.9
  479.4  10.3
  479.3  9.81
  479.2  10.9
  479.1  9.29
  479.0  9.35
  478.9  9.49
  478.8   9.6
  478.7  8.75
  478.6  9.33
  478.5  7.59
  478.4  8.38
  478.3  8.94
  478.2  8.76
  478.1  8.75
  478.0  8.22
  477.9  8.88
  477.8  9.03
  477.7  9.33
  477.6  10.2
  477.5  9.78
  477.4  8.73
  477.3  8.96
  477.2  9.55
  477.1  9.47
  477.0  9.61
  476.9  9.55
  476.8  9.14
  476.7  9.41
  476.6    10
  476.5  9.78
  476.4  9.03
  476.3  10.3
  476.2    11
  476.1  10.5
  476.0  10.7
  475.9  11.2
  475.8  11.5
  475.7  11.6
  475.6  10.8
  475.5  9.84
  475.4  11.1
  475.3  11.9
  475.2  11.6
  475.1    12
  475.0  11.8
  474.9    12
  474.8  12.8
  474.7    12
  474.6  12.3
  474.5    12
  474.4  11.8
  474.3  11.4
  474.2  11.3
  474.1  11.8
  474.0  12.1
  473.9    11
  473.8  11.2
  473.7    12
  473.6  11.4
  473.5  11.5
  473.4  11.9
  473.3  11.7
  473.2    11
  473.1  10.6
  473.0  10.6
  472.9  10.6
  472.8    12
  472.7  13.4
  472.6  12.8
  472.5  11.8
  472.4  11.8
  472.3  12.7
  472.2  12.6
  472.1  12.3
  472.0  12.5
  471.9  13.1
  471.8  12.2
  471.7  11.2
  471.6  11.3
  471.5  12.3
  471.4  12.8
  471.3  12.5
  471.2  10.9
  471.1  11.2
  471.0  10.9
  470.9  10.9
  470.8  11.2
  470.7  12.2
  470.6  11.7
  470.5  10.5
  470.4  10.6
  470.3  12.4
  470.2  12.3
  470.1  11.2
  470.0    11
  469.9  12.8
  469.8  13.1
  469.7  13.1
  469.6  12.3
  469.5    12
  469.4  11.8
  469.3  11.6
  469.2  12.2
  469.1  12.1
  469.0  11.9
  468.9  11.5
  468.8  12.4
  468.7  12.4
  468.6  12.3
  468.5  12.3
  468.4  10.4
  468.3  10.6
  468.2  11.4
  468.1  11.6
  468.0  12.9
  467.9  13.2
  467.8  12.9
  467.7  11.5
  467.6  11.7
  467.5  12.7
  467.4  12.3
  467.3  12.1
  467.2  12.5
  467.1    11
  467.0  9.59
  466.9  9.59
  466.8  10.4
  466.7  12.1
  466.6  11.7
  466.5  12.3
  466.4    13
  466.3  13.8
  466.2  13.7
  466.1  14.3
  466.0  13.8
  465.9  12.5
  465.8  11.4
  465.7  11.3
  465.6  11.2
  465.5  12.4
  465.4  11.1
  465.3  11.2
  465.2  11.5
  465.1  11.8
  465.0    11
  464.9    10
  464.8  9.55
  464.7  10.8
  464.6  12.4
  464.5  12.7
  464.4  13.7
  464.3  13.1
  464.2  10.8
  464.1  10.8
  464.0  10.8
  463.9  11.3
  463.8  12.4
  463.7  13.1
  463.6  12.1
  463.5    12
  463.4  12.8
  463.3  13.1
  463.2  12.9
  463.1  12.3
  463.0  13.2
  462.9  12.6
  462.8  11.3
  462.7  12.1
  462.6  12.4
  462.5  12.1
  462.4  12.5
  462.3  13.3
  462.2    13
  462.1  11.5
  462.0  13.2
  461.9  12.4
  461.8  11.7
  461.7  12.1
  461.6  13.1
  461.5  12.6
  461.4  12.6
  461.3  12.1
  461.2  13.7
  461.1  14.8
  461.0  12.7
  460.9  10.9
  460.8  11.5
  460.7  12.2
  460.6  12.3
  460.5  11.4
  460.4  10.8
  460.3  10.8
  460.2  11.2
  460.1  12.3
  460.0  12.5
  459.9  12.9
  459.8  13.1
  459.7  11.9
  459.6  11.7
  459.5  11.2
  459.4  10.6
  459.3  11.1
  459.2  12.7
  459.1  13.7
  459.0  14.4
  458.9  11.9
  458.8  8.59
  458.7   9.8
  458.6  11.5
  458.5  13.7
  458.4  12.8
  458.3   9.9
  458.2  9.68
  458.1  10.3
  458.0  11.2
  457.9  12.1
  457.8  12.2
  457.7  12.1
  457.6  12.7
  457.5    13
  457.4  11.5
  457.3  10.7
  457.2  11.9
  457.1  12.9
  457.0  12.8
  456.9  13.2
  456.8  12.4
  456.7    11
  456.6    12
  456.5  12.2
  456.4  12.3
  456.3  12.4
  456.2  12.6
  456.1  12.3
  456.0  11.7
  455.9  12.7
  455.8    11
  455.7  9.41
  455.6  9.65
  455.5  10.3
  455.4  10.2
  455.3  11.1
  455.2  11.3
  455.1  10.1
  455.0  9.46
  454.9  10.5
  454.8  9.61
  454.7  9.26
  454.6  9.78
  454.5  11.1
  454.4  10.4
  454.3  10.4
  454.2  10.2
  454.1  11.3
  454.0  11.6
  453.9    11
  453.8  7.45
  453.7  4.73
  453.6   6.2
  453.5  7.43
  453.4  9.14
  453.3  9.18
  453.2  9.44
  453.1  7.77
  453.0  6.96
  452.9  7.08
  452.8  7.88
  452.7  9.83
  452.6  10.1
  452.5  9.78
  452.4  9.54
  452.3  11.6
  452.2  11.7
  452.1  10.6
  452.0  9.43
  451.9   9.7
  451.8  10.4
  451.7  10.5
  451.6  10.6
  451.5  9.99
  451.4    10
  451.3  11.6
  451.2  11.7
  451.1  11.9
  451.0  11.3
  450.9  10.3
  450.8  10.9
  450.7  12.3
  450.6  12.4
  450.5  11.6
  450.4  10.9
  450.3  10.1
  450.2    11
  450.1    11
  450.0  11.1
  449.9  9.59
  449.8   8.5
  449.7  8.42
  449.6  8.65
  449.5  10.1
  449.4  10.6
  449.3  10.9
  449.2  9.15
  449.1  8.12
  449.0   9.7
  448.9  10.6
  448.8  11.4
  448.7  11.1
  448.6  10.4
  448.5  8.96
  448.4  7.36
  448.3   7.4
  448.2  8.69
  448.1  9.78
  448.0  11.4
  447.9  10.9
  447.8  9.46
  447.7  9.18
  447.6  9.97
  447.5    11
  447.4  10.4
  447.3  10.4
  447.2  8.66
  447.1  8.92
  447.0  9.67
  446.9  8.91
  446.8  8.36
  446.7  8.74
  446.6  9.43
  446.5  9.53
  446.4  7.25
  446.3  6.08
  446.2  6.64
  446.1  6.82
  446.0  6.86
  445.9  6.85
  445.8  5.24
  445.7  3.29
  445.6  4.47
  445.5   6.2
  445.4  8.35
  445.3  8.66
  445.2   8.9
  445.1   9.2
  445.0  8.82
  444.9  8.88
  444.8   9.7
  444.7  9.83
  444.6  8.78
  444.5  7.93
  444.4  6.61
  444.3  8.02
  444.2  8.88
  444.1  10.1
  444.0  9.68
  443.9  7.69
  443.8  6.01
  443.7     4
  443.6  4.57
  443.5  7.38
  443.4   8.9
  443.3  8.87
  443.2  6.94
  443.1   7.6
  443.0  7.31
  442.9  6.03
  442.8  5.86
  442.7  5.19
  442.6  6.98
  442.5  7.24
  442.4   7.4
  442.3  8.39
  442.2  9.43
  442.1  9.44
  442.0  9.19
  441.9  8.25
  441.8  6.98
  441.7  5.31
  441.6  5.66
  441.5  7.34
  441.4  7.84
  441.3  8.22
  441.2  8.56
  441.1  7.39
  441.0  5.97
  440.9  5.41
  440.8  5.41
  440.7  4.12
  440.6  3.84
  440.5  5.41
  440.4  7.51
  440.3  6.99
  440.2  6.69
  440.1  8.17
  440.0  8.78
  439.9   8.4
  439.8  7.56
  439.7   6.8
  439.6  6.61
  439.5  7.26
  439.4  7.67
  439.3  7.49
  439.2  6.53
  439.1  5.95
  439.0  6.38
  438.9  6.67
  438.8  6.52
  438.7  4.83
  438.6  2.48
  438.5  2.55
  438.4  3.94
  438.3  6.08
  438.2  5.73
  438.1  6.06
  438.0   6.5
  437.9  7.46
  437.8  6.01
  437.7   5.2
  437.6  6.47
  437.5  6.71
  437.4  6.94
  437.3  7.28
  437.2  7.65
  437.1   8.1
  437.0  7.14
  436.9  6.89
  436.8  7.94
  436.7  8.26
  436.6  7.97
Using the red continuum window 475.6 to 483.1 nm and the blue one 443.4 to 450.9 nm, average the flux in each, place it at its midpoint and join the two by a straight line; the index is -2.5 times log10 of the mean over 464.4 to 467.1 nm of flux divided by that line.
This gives -0.207 mag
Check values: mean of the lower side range 8.89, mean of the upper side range 10.3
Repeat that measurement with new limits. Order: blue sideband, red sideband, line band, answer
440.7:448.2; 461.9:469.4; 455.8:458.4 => -0.15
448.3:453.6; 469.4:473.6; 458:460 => -0.10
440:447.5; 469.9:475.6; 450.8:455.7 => -0.11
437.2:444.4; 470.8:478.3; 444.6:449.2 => -0.15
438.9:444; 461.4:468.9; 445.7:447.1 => 0.06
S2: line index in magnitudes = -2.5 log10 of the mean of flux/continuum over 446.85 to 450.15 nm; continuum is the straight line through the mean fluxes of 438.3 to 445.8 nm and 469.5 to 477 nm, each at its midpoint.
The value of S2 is -0.22 mag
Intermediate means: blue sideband 7.04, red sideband 11.5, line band 9.71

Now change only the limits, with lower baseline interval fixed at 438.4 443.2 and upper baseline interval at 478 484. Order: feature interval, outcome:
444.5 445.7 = -0.14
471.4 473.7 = -0.22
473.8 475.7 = -0.17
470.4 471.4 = -0.18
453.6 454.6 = -0.20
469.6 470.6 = -0.24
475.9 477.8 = 0.05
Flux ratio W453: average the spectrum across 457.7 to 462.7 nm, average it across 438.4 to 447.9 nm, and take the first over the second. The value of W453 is 1.62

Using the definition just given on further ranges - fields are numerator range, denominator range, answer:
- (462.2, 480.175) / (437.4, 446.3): 1.64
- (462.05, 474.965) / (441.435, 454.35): 1.34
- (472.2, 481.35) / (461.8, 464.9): 0.88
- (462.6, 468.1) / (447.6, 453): 1.19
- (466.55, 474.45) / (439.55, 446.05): 1.62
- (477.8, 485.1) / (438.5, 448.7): 1.40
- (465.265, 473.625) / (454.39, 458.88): 1.05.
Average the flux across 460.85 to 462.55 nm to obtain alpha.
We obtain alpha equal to 12.6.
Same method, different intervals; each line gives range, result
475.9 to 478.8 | 9.38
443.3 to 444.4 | 7.54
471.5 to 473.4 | 11.9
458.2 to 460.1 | 11.8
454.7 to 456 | 10.4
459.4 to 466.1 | 12.1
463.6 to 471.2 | 11.8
